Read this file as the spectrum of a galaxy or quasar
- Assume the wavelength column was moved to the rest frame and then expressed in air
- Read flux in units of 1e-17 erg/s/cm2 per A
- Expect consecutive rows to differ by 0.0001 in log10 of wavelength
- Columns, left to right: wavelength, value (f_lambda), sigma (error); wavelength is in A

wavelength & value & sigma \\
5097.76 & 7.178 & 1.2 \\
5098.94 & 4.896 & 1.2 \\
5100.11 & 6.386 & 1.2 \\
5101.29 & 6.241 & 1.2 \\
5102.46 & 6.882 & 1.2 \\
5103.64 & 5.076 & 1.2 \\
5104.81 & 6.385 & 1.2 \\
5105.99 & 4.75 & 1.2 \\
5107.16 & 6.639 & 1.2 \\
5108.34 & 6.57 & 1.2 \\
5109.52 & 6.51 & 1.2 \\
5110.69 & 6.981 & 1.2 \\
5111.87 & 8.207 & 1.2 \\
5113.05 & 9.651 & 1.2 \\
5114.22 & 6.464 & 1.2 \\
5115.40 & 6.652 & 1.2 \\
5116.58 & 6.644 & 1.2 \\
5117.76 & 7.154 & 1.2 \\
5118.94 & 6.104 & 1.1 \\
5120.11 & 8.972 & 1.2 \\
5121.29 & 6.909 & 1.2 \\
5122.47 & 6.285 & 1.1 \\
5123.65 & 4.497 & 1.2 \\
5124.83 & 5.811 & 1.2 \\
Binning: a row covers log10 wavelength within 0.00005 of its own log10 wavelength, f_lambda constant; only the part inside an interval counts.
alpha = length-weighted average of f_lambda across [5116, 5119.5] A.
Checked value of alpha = 6.63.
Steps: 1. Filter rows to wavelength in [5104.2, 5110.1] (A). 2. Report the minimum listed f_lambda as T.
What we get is 4.75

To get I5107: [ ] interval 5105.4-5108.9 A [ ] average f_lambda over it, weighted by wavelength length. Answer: 5.98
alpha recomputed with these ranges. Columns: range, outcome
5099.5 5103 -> 6.49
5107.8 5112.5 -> 7.09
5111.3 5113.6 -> 8.91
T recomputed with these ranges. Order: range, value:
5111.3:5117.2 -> 6.464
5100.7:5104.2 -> 5.076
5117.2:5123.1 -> 6.104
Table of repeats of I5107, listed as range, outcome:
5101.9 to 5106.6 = 5.77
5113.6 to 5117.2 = 6.63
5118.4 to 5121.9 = 7.35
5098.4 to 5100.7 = 5.66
